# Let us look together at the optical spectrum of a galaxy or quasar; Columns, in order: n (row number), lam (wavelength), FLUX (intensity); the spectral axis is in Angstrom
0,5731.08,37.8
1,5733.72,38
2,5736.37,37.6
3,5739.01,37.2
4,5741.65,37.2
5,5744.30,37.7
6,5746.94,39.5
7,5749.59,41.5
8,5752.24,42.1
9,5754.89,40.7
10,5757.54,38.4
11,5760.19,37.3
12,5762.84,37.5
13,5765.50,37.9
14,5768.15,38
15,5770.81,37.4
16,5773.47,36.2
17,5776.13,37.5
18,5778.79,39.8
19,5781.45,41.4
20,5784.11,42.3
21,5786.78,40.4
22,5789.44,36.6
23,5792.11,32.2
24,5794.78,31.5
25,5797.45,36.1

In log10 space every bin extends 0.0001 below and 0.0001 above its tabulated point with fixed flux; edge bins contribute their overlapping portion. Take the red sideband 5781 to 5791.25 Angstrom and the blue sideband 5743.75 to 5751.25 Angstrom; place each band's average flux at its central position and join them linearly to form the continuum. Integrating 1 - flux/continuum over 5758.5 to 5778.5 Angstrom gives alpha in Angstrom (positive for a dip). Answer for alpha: 1.1 Angstrom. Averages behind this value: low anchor 39.9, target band 37.5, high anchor 39.7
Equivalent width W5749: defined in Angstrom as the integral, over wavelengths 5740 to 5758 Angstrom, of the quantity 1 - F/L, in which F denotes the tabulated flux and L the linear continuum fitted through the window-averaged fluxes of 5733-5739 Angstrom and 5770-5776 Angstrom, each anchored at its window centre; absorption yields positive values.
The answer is -1.09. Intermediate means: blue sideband 37.6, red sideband 36.9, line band 39.6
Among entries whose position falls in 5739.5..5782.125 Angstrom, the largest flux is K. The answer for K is 42.1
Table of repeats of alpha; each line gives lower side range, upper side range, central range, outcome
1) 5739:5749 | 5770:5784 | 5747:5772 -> -0.3 Angstrom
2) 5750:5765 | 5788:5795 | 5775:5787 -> -1.6 Angstrom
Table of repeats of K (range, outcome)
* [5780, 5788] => 42.3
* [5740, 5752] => 41.5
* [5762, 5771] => 38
